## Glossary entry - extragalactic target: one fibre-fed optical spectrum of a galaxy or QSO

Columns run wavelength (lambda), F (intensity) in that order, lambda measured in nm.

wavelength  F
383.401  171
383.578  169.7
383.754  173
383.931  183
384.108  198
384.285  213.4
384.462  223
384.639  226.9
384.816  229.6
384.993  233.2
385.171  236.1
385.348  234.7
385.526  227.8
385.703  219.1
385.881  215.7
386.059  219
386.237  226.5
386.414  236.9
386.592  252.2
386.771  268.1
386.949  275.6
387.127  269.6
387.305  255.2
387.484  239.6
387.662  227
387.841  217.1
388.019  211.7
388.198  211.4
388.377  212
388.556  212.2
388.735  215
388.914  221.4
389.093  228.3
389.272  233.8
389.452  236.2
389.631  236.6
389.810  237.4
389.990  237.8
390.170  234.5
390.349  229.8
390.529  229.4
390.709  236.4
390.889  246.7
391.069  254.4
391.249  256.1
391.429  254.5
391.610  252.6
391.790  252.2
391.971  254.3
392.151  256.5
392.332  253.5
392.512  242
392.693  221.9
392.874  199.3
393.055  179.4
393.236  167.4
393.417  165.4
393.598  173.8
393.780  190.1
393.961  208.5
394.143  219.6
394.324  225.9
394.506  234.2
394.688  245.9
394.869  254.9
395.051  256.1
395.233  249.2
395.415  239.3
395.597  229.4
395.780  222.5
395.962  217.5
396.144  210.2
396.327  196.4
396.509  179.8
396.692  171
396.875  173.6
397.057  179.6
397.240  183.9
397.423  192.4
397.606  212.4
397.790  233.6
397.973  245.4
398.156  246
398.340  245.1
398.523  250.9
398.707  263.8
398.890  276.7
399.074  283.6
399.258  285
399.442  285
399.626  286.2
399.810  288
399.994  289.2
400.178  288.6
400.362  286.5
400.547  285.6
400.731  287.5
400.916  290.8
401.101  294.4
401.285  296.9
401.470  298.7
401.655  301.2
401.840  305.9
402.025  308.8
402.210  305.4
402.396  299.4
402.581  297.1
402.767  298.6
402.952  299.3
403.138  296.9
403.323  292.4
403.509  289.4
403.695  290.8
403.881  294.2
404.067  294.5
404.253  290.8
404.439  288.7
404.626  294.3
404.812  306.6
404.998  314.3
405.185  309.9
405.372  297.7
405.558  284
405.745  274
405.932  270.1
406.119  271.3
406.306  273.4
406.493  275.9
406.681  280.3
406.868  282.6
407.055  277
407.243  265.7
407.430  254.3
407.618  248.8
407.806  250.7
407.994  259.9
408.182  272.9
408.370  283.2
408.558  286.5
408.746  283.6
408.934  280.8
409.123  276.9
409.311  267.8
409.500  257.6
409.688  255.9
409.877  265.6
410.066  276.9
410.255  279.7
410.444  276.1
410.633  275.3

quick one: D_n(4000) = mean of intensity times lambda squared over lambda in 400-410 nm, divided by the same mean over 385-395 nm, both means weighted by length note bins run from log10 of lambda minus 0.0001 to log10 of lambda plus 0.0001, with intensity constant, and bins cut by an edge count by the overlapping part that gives 1.3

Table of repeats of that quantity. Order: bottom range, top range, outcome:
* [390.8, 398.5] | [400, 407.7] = 1.37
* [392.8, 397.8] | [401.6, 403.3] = 1.51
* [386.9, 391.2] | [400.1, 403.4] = 1.35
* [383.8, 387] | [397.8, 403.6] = 1.36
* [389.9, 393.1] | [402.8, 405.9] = 1.31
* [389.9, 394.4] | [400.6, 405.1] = 1.39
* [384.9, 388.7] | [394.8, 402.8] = 1.17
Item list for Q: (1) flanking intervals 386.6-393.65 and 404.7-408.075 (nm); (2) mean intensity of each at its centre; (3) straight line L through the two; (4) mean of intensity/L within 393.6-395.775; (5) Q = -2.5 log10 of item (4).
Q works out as 0.070 mag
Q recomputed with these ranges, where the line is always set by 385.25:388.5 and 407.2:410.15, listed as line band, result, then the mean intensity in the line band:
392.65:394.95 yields 0.19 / 206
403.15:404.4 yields -0.13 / 292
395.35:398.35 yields 0.19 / 209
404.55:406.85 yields -0.10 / 287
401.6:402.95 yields -0.17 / 302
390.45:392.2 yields -0.04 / 249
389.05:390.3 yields 0.02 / 235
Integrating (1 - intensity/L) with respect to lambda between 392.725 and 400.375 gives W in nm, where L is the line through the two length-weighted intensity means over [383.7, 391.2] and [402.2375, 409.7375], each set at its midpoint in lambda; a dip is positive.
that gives 0.82 nm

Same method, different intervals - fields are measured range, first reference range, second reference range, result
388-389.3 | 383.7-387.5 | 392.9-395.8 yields 0.04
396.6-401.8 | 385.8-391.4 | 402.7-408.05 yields 0.15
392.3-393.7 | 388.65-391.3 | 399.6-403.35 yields 0.29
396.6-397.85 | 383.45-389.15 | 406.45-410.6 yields 0.28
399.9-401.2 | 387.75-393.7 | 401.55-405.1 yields -0.03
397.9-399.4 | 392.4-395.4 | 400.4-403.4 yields 0.01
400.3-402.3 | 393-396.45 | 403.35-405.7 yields -0.20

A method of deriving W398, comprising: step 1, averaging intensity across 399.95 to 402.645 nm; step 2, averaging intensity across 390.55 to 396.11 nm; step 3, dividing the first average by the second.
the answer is 1.30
